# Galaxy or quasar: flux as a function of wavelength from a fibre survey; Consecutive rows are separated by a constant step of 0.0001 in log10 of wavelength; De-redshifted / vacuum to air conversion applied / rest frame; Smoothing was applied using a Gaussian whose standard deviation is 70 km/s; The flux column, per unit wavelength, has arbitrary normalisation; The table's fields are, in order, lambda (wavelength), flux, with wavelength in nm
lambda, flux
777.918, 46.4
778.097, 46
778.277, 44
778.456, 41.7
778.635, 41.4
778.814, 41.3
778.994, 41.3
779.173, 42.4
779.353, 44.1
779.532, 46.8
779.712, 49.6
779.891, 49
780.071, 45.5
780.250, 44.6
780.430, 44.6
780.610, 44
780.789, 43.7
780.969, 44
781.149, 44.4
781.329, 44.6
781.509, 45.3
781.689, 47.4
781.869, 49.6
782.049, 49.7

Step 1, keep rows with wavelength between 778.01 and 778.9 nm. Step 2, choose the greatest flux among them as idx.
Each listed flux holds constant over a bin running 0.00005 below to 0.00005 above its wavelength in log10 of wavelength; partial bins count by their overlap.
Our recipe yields 46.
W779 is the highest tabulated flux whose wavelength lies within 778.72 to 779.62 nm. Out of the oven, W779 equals 46.8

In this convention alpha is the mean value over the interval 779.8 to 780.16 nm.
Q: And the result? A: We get 47.3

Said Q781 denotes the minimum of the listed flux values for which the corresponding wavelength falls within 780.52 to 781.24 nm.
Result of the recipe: 43.7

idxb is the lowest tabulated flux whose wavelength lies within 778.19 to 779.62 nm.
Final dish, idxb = 41.3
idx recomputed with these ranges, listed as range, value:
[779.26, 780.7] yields 49.6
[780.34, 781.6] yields 45.3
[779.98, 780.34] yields 45.5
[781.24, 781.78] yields 47.4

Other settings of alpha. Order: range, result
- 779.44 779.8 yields 48.2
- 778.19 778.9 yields 42.1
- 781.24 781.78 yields 45.8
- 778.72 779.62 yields 43.2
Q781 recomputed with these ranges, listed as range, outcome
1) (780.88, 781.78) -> 44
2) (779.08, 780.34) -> 42.4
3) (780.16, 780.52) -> 44.6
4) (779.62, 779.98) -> 49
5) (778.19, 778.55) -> 41.7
